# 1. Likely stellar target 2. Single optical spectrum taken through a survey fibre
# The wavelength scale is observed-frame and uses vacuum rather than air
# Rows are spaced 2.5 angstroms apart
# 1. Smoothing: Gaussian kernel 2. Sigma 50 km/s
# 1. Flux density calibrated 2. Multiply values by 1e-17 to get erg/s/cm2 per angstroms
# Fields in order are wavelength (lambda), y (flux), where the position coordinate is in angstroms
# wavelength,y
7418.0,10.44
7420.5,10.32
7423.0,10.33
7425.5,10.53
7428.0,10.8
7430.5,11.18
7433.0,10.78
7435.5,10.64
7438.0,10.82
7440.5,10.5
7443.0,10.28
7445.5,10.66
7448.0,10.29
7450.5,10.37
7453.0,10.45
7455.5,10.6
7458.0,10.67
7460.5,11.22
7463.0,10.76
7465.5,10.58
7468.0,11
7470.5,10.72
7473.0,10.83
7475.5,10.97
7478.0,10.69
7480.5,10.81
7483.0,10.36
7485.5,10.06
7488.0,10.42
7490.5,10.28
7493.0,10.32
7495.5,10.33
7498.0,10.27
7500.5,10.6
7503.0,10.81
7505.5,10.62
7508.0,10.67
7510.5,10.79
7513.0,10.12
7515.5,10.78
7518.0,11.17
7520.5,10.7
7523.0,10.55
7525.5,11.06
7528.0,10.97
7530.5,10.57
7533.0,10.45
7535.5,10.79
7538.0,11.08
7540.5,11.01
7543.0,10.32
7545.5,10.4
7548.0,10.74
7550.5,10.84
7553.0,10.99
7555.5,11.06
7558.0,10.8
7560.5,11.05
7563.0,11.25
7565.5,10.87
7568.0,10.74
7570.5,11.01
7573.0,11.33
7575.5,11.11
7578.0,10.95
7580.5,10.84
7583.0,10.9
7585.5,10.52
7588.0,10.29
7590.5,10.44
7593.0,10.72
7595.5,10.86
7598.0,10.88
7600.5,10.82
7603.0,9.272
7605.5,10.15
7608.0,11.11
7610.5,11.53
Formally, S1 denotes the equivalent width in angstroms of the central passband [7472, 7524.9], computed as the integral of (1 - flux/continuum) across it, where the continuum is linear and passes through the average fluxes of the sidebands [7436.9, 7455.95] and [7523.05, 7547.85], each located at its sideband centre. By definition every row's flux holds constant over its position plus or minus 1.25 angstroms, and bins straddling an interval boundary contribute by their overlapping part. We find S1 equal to 0.2 angstroms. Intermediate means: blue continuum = 10.5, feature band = 10.6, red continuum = 10.7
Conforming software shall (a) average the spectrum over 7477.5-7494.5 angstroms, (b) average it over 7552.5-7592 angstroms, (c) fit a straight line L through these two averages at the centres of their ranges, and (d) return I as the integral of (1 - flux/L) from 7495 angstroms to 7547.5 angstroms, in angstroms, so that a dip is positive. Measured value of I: -0.4 angstroms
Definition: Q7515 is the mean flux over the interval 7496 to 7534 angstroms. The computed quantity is 10.7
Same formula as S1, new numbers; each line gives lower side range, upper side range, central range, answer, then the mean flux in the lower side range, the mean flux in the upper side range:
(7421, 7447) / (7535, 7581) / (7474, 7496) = 0.6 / 10.6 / 10.9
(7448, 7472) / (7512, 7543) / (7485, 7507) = 0.6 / 10.7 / 10.8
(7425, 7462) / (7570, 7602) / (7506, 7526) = 0.0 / 10.7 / 10.8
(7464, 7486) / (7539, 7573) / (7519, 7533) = 0.1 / 10.7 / 10.9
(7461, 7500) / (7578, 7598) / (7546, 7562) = -0.4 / 10.6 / 10.7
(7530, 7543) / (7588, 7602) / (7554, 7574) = -0.6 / 10.7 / 10.7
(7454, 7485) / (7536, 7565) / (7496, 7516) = 0.4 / 10.7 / 10.9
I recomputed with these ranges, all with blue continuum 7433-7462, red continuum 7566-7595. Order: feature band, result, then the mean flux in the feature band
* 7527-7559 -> -0.1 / 10.8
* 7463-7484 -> -0.2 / 10.8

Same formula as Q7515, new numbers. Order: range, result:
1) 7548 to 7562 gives 10.9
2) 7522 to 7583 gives 10.9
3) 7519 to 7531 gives 10.8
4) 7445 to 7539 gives 10.6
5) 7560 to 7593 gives 10.9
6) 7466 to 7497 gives 10.6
